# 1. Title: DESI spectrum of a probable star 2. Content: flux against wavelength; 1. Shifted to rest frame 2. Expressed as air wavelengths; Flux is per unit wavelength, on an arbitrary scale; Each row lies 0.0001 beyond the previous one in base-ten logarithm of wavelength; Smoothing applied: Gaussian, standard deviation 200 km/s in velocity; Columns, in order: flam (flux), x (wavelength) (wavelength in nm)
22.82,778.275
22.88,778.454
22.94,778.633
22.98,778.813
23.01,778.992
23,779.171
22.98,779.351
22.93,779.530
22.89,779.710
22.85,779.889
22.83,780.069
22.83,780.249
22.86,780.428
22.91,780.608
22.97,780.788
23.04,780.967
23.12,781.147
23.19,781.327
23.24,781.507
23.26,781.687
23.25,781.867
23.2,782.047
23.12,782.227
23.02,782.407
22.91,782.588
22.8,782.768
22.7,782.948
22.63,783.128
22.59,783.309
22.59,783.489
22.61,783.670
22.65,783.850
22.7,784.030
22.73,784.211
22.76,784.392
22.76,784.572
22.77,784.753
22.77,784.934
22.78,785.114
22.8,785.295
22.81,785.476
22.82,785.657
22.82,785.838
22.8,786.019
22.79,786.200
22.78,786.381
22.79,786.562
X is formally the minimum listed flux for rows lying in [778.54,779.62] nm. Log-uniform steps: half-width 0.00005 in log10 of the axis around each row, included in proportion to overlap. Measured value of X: 22.93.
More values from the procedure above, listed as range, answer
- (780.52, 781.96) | 22.91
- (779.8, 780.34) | 22.83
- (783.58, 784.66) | 22.61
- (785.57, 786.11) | 22.8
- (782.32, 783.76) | 22.59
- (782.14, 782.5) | 23.02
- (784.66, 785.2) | 22.77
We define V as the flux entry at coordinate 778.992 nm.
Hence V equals 23.01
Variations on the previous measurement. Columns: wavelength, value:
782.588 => 22.91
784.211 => 22.73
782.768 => 22.8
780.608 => 22.91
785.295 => 22.8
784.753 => 22.77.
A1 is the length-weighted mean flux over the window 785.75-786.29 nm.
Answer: 22.8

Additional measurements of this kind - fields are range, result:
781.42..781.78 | 23.2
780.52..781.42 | 23.1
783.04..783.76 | 22.6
